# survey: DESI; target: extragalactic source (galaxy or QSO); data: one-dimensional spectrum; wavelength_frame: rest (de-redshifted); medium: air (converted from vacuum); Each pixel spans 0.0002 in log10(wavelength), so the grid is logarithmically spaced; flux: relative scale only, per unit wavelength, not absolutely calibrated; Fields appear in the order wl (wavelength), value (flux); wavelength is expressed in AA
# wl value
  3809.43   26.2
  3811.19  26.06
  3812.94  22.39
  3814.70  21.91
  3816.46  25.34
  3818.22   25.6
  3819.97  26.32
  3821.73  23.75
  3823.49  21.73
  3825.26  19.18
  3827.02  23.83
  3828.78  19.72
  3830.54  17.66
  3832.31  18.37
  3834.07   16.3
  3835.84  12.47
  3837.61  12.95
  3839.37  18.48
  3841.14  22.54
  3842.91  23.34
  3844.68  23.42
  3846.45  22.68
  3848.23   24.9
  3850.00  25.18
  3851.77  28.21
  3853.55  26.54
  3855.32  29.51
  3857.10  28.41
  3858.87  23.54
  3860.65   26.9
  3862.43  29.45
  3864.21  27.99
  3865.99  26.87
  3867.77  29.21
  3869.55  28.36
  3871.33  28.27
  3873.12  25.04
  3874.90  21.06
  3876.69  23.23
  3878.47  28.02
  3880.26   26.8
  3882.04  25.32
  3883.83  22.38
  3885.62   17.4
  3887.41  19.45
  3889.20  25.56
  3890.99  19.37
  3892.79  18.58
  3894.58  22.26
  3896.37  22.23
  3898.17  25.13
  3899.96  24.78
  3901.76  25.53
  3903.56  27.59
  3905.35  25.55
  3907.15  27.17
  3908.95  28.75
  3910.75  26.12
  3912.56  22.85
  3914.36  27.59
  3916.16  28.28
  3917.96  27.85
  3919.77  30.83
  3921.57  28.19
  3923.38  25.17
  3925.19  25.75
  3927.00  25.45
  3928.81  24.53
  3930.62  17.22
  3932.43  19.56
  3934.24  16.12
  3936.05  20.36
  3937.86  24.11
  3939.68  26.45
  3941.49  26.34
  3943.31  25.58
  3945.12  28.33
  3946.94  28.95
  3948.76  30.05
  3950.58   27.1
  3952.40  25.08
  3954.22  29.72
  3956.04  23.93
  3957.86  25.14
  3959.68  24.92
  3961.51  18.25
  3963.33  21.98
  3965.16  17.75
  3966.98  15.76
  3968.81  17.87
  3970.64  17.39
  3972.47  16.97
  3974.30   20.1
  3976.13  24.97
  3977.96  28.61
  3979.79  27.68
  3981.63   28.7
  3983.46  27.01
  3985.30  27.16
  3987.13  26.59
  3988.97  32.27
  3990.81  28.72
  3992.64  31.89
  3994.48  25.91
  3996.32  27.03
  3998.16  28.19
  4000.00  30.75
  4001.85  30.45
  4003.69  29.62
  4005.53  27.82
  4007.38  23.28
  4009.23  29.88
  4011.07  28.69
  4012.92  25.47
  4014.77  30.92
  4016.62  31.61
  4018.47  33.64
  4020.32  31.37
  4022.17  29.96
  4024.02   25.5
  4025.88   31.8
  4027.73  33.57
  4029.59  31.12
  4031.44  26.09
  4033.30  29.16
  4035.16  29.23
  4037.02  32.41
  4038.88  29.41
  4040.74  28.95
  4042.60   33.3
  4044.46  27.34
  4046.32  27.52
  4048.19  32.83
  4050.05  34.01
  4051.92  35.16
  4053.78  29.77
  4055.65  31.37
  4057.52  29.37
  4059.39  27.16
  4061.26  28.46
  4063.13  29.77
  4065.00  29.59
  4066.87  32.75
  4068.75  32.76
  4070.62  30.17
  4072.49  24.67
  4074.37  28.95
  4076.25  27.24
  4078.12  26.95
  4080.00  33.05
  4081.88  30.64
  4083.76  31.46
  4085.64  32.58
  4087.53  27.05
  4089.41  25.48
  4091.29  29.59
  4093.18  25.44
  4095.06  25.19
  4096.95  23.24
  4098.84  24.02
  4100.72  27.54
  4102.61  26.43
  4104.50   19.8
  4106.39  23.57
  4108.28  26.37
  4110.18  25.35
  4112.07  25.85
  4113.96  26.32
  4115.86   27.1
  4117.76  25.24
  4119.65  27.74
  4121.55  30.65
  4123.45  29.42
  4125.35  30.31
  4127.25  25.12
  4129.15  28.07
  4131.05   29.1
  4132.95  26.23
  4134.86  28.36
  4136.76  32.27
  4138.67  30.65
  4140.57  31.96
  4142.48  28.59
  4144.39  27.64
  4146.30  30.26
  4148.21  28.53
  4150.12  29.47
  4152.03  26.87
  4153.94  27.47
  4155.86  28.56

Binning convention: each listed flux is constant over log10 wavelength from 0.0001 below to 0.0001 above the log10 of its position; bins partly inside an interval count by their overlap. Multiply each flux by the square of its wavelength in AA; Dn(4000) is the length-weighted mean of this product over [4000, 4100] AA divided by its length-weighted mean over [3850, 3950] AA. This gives 1.25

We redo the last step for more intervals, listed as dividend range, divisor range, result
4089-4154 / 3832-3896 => 1.32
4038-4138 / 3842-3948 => 1.25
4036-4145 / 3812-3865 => 1.41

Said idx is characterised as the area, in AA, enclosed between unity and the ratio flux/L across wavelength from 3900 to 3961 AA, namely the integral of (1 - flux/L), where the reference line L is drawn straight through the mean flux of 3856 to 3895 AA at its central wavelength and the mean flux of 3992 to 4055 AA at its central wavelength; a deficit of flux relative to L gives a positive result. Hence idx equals 2.4 AA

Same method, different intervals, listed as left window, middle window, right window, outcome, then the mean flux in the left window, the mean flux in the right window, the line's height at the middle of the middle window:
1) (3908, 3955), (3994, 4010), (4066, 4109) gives -0.99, 25.6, 27.6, 26.5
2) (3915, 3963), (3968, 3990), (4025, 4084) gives 1.83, 25.1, 30.2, 26.9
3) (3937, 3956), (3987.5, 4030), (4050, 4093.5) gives -1.69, 27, 29.7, 28.4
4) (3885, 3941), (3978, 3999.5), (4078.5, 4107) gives -2.55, 24.1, 27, 25.3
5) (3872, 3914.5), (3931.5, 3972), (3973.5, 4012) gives 4.83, 24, 27.9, 26.3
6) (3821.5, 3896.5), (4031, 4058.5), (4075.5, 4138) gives -4.32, 23.2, 27.4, 26.3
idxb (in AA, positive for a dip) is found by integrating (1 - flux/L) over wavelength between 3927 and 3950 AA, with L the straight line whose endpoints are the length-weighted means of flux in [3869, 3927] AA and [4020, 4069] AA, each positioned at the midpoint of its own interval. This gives 2.1 AA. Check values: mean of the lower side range 25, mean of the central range 24.1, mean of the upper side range 30.3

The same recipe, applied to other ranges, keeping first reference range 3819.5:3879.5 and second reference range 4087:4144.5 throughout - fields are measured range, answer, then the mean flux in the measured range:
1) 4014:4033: -3.4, 30.5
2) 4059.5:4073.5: -1.7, 29.6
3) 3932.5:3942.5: 0.9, 22.4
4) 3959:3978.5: 3.9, 20.2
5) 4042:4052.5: -2.1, 31.5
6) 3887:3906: 0.7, 23.4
